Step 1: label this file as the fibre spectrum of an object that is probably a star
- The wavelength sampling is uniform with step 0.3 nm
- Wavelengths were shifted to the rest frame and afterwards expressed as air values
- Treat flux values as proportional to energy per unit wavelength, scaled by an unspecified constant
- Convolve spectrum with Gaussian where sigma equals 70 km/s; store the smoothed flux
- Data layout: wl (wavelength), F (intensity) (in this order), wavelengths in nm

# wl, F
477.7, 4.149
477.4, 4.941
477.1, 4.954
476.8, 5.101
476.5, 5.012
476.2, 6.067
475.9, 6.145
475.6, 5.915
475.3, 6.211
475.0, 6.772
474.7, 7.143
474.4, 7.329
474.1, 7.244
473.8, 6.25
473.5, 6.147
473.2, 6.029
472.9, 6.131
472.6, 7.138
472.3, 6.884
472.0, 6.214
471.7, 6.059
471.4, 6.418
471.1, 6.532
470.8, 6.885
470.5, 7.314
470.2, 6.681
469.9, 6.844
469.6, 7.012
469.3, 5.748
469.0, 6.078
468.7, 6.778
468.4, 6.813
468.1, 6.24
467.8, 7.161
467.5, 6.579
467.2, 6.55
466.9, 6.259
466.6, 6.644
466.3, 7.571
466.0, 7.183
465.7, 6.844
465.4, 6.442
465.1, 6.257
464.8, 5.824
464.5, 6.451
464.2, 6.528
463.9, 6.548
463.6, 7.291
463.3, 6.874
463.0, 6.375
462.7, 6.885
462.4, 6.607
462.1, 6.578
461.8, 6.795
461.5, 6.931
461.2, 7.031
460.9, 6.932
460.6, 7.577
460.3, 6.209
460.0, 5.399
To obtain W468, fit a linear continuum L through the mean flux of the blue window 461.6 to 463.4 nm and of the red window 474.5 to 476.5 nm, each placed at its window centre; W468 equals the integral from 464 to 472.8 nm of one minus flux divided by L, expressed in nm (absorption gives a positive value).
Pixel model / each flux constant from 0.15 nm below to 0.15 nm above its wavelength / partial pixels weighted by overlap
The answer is -0.14 nm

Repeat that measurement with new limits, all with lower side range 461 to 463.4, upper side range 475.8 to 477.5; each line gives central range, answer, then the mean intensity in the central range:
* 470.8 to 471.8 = -0.094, 6.43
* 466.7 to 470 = -0.206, 6.55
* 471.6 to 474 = -0.271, 6.38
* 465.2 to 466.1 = -0.049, 6.77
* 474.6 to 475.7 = -0.200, 6.51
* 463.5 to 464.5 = -0.019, 6.71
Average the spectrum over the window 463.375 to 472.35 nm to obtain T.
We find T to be 6.62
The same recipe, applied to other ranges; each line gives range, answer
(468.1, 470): 6.51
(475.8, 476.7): 5.68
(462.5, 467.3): 6.66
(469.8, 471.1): 6.89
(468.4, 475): 6.62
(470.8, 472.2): 6.39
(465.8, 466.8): 7.07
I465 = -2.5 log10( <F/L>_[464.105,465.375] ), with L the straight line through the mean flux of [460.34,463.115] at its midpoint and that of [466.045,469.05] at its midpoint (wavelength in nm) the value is 0.08 mag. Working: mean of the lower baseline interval 6.84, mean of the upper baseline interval 6.7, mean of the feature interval 6.27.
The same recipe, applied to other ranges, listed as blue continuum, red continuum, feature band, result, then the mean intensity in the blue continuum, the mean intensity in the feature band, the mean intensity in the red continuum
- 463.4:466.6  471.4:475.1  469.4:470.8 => -0.044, 6.69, 6.91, 6.6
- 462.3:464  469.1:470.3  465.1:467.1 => -0.017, 6.77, 6.77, 6.55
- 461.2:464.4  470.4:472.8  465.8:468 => -0.021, 6.75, 6.84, 6.66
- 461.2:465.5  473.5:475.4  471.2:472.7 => 0.037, 6.62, 6.52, 6.79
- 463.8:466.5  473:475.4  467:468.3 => 0.001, 6.63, 6.63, 6.64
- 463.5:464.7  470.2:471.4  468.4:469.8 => 0.051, 6.64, 6.46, 6.82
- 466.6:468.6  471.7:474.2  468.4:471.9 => -0.007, 6.61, 6.58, 6.46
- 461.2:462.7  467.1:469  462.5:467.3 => 0.008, 6.77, 6.66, 6.64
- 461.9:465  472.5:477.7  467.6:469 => -0.048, 6.59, 6.67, 6.08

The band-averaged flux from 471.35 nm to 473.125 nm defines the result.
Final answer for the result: 6.46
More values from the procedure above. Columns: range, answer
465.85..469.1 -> 6.72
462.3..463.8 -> 6.8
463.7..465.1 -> 6.36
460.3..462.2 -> 6.92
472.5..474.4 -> 6.54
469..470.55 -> 6.62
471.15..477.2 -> 6.27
